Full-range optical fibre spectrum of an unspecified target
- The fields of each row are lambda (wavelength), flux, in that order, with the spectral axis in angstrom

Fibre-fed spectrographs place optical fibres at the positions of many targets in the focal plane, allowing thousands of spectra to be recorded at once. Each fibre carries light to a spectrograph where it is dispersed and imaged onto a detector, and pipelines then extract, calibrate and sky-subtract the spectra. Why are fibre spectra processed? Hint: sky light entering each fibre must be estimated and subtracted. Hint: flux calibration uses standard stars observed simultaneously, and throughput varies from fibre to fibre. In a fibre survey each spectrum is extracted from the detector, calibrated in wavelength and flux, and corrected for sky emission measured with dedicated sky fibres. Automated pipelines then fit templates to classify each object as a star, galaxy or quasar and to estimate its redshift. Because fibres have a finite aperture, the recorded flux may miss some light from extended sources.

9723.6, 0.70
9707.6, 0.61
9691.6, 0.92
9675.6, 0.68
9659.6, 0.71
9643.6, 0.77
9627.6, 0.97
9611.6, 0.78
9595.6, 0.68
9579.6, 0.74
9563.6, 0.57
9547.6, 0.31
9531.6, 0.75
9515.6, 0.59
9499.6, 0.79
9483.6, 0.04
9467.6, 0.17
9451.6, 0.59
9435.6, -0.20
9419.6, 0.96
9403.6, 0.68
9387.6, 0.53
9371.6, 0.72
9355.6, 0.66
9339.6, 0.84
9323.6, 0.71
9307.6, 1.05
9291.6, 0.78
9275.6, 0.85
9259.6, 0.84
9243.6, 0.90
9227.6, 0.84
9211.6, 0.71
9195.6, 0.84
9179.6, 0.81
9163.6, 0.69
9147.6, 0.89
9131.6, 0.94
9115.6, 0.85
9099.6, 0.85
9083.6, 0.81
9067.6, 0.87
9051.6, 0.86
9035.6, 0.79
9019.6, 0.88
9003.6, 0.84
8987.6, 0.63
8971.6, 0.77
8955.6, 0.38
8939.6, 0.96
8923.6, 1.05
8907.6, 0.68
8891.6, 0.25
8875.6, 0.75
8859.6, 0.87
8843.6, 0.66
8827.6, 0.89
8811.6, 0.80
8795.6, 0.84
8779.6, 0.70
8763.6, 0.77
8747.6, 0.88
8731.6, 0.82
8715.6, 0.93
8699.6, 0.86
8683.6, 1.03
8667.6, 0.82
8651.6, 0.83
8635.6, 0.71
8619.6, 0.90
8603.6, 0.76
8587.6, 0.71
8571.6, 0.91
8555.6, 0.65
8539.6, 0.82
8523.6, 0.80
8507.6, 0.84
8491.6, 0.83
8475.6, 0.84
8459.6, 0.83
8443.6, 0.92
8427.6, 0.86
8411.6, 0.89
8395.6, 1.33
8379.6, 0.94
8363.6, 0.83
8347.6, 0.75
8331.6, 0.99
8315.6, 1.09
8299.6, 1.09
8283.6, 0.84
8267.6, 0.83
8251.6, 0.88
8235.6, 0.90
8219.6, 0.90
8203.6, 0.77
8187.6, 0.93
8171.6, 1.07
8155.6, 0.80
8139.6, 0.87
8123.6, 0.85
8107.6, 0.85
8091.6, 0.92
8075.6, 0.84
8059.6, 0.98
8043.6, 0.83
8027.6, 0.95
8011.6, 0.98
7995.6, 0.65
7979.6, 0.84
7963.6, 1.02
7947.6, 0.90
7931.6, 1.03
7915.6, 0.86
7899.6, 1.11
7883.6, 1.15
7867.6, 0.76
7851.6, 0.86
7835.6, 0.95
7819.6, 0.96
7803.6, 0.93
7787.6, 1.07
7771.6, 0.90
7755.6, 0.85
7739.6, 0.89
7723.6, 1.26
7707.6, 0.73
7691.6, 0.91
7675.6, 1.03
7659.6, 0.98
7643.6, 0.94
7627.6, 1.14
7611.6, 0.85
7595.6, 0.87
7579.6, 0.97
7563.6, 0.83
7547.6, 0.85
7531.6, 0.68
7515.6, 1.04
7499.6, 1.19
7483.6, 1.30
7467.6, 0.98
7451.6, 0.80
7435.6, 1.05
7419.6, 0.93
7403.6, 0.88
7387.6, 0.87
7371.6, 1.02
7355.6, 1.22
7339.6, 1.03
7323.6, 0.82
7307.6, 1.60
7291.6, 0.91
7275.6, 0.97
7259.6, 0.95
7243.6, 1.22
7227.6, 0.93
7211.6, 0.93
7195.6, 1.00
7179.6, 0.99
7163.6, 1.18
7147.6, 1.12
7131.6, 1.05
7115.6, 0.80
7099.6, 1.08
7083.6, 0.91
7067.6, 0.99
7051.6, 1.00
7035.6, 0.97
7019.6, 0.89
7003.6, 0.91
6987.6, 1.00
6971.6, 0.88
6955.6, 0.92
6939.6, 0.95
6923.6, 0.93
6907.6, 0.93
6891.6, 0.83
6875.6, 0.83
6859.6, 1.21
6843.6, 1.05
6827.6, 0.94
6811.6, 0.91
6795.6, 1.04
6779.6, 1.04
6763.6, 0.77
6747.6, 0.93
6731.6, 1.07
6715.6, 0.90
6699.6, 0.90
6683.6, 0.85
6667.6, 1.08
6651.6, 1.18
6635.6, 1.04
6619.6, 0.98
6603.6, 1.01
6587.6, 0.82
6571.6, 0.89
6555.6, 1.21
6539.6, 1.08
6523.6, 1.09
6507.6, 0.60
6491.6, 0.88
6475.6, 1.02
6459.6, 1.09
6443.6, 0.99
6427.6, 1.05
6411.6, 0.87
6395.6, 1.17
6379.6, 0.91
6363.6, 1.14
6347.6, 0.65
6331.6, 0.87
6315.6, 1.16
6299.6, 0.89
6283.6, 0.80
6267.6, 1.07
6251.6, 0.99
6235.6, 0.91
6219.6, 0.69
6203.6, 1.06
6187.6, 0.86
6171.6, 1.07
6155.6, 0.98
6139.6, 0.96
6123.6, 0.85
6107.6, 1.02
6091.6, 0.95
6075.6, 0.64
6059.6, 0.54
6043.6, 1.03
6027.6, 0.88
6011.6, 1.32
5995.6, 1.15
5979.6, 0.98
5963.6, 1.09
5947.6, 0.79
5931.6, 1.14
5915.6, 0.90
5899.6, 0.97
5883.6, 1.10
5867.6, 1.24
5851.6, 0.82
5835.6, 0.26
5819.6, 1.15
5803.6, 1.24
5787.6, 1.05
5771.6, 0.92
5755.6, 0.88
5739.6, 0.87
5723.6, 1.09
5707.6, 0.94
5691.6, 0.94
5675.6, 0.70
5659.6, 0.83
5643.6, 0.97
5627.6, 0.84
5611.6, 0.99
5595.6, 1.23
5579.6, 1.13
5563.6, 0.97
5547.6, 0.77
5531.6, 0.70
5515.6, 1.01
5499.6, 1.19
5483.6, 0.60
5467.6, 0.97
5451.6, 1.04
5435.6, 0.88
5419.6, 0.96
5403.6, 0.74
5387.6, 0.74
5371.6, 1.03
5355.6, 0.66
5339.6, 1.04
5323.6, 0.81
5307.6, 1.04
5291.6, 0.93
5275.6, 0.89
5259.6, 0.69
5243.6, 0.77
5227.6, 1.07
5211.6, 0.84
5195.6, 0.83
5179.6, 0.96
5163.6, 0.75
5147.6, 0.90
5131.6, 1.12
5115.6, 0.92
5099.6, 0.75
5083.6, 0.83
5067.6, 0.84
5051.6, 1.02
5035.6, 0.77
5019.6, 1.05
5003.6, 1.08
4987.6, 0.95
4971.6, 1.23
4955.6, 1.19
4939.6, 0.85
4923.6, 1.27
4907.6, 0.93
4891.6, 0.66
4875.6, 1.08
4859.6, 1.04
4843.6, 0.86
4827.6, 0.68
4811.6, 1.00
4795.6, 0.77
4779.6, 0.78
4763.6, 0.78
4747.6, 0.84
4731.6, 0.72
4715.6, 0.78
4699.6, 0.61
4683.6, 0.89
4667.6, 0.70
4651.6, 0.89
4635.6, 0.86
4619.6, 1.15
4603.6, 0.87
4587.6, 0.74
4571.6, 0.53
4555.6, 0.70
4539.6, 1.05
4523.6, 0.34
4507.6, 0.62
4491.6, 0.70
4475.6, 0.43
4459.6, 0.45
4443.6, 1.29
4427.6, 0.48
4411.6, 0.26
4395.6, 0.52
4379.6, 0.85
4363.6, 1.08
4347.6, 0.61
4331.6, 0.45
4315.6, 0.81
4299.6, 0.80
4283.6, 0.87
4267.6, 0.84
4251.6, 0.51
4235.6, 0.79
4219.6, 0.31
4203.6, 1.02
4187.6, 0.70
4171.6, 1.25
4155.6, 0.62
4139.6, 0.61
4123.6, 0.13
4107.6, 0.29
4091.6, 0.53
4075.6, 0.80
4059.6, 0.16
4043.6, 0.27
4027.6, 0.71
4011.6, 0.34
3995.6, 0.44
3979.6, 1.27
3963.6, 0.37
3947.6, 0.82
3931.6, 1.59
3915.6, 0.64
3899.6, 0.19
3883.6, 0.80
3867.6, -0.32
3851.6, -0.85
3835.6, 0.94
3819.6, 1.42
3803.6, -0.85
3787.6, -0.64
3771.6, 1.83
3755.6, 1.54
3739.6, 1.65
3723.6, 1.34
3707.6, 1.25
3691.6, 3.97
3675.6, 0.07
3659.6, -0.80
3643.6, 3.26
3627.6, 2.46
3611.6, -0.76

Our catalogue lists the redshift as 0.11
